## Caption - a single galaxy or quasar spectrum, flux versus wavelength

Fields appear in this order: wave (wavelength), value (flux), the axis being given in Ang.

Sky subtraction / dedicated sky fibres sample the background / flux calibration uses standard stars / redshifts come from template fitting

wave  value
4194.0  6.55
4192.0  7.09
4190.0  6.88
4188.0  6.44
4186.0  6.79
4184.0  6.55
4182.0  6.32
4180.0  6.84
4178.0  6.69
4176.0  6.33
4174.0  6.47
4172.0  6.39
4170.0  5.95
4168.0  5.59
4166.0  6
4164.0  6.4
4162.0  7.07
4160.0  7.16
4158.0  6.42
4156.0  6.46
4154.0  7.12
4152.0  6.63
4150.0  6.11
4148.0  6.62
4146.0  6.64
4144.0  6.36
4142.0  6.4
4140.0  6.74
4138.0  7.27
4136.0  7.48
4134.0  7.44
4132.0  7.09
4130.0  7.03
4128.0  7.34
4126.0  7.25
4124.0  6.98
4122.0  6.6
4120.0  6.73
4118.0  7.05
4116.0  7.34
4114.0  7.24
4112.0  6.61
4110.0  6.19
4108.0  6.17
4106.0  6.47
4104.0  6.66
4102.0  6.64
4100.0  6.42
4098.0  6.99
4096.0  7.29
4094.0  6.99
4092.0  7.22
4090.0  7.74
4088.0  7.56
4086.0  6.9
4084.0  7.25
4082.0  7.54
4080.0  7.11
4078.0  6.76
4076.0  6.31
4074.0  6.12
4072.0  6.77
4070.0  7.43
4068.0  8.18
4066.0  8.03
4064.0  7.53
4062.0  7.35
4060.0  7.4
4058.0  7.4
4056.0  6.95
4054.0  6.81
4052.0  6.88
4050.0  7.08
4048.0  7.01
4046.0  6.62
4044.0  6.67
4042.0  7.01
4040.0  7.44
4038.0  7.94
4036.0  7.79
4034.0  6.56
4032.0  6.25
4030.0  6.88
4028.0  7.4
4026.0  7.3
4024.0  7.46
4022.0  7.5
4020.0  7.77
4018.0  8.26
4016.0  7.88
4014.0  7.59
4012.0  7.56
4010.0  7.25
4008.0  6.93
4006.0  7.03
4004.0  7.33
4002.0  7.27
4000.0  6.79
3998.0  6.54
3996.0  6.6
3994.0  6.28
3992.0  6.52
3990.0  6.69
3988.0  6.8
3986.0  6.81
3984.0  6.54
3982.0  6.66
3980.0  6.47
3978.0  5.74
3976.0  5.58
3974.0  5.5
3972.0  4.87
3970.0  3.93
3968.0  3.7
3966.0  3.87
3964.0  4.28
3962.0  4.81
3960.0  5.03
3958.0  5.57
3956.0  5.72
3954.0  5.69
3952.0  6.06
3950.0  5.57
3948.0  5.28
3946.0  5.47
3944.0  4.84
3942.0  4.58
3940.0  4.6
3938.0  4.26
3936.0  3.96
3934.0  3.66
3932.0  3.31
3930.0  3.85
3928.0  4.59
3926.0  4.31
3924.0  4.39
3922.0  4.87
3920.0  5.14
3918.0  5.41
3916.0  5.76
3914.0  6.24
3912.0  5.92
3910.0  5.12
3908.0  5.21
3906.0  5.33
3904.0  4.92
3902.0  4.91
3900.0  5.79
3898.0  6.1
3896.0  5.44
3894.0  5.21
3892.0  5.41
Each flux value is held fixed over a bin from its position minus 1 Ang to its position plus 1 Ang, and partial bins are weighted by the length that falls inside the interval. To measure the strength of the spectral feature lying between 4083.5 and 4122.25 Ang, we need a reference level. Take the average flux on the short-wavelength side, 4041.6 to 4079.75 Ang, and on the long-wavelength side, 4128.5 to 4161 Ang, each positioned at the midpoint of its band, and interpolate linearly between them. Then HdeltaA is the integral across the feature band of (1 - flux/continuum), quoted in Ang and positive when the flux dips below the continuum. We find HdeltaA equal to 0.2 Ang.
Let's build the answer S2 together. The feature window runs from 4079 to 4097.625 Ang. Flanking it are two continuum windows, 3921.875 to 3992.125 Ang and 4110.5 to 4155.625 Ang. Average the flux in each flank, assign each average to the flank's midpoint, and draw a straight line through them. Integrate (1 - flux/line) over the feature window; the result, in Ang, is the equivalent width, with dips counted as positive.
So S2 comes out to -2.4 Ang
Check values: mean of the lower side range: 5.11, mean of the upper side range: 6.9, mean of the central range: 7.28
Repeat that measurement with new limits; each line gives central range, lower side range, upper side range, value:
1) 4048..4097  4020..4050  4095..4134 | -1.2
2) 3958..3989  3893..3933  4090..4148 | 1.4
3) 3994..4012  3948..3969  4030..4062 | -2.6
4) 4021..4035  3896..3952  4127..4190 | -3.3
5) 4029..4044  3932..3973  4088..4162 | -3.4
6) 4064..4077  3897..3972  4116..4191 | -2.5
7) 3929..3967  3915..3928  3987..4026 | 6.0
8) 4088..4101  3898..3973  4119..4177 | -1.9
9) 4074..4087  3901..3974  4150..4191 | -2.3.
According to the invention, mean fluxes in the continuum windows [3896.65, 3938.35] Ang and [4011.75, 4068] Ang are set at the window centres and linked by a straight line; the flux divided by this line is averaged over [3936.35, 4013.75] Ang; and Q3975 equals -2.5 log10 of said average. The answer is 0.05 mag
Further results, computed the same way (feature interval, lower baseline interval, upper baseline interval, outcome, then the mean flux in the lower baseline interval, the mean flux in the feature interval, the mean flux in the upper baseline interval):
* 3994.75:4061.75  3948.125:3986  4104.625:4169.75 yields -0.224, 5.35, 7.18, 6.74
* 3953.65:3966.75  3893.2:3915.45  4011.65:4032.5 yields 0.274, 5.48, 4.98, 7.47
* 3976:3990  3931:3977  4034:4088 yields -0.186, 4.79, 6.45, 7.16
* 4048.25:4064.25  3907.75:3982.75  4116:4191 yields -0.208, 4.99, 7.15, 6.7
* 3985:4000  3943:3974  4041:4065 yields -0.155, 5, 6.62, 7.06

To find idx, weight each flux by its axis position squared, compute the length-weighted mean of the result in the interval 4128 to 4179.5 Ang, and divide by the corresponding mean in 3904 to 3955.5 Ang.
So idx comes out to 1.5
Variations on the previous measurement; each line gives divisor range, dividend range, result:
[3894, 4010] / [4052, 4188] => 1.36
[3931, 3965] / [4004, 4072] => 1.57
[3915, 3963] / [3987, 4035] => 1.51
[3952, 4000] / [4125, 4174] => 1.28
